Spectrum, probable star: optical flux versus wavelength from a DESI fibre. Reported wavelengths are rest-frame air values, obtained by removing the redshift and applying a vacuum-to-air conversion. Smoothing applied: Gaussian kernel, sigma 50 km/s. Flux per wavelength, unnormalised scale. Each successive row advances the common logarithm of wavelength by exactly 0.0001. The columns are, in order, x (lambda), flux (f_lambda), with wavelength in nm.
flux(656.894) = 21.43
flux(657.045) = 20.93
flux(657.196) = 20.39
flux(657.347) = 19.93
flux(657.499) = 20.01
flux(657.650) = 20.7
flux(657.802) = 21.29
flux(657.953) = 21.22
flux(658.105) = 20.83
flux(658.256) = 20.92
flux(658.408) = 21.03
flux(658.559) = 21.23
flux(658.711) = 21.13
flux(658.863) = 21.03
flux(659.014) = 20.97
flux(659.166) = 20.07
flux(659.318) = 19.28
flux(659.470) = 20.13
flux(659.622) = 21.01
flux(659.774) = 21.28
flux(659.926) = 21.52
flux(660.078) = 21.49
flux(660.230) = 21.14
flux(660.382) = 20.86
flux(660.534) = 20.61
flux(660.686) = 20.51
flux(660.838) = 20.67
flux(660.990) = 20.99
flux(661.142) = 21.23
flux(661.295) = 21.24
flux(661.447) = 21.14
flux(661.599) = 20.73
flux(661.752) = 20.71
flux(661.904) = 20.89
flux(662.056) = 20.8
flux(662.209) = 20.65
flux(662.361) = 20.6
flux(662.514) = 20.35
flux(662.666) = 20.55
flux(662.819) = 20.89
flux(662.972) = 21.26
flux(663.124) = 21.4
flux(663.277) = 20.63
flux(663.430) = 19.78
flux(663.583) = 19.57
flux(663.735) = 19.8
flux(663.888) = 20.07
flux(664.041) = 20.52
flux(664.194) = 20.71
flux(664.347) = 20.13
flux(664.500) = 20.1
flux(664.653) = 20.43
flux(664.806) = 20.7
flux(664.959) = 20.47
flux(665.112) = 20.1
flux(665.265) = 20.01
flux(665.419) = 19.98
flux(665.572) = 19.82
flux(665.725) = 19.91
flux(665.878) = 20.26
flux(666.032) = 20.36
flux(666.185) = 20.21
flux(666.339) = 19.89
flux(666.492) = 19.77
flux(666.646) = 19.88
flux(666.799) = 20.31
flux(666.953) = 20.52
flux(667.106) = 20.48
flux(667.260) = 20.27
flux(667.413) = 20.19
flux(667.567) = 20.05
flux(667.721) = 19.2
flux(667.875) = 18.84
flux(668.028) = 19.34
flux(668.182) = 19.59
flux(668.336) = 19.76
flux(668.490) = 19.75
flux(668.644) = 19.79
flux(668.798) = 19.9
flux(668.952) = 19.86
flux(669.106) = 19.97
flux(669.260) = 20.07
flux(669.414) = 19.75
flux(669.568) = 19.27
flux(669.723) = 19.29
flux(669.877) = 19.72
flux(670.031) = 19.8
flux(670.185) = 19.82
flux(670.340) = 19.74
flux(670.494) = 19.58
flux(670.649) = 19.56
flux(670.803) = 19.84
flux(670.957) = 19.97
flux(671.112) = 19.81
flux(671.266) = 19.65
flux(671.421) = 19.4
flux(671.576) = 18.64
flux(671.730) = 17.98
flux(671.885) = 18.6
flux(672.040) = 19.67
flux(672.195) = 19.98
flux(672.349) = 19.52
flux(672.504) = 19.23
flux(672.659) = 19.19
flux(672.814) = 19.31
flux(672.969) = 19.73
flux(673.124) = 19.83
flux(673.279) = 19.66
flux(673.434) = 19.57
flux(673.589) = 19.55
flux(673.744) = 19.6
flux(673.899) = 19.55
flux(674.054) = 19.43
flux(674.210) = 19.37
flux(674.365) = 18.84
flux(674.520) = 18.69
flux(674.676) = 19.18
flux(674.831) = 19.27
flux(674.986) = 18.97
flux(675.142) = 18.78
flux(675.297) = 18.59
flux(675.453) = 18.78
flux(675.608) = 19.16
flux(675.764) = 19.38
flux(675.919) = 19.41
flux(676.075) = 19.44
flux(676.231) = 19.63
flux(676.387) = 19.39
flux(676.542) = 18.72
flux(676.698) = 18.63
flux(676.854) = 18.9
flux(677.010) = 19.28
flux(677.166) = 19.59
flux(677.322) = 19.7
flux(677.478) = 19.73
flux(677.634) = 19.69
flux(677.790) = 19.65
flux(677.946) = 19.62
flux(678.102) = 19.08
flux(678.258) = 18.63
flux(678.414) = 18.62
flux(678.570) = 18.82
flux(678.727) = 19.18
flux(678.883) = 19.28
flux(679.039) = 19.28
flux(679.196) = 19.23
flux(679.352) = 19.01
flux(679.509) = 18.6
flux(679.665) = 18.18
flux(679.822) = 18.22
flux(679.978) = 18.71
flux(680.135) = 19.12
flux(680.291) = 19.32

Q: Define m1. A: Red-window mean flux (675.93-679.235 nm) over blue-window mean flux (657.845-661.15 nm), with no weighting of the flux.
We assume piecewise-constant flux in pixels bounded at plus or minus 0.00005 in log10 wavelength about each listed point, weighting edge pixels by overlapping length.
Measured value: 0.92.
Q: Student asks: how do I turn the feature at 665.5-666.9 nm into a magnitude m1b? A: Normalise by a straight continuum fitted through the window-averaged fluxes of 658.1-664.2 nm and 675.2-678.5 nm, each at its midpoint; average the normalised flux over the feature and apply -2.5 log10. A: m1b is 0.01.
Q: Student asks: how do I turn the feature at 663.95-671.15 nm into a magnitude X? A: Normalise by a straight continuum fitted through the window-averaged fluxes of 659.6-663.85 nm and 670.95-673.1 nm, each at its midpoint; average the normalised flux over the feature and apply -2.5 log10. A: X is 0.00 mag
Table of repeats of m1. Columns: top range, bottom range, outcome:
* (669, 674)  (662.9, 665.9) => 0.96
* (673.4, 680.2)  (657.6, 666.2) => 0.93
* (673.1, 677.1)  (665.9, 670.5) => 0.97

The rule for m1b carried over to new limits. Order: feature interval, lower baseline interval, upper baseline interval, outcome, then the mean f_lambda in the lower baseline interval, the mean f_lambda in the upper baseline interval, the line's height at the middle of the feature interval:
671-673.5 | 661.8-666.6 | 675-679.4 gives 0.01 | 20.3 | 19.2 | 19.6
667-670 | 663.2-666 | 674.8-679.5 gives 0.01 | 20.2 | 19.2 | 19.9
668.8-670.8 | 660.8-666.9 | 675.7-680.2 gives 0.01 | 20.4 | 19.1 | 19.9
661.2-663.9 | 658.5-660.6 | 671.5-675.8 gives -0.01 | 20.8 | 19.2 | 20.5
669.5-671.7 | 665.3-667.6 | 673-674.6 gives 0.01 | 20.1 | 19.4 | 19.7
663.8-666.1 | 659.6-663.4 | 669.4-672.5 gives 0.01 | 20.9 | 19.5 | 20.4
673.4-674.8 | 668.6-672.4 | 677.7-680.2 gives 0.00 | 19.6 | 19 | 19.3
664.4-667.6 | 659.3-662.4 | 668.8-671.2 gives 0.00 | 20.9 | 19.7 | 20.2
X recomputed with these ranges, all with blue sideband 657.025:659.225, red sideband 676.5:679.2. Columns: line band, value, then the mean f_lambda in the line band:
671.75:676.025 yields 0.014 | 19.3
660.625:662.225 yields -0.019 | 20.9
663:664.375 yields 0.000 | 20.3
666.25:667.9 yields 0.005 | 20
